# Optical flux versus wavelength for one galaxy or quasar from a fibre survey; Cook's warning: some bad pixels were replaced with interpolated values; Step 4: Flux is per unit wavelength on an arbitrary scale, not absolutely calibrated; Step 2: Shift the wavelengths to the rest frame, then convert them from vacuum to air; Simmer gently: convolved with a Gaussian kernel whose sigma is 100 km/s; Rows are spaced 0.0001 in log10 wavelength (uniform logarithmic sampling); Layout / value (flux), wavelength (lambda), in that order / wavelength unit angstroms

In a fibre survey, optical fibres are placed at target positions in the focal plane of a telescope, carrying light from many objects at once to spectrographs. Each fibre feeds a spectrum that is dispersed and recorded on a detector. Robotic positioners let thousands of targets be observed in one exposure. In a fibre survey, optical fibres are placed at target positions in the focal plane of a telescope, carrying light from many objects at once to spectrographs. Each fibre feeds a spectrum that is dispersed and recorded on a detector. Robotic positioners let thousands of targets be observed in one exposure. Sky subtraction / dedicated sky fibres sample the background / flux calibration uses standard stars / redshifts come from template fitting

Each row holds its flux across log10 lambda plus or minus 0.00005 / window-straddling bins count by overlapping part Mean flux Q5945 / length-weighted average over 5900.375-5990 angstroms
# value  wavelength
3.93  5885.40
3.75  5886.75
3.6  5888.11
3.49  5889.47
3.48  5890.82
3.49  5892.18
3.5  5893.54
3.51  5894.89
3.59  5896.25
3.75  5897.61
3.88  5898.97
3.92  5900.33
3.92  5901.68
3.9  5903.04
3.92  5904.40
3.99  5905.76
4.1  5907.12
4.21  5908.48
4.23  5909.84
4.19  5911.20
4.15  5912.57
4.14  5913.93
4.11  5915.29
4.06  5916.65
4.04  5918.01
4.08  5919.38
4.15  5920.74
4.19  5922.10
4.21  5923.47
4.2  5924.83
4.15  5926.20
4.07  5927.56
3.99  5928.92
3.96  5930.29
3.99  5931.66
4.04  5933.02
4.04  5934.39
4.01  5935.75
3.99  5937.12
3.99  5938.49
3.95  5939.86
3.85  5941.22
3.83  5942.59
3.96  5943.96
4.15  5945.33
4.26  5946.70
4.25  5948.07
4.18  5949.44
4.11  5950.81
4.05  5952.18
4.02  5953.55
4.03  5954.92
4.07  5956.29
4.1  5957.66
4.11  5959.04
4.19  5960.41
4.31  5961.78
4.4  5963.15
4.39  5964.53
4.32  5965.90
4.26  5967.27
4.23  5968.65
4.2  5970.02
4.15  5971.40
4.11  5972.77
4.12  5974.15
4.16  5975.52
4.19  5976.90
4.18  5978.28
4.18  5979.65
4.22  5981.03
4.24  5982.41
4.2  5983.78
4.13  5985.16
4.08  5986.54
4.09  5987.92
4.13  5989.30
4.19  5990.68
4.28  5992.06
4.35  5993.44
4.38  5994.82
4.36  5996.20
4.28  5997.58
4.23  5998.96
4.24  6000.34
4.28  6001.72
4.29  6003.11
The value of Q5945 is 4.11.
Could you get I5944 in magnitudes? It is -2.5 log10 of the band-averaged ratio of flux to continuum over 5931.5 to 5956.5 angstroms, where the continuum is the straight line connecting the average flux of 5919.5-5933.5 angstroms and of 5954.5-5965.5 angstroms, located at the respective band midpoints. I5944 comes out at 0.03 mag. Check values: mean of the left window 4.1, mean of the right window 4.21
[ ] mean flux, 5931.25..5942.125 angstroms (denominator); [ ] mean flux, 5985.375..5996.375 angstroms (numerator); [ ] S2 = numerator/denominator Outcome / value 1.06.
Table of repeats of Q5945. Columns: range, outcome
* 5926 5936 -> 4.03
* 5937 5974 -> 4.13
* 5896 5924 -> 4.04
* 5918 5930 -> 4.12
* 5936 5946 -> 3.96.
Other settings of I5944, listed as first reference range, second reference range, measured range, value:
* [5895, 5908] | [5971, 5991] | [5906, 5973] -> -0.03 mag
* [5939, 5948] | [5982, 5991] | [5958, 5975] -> -0.04 mag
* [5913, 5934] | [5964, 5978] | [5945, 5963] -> 0.00 mag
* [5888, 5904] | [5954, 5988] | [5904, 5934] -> -0.07 mag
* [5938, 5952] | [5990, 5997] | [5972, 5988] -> 0.02 mag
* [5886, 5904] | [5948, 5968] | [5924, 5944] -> 0.00 mag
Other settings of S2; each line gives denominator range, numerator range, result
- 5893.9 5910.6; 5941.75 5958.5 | 1.04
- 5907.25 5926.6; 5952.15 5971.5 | 1.01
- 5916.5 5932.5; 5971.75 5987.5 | 1.02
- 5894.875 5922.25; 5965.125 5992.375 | 1.04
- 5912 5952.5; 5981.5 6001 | 1.04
